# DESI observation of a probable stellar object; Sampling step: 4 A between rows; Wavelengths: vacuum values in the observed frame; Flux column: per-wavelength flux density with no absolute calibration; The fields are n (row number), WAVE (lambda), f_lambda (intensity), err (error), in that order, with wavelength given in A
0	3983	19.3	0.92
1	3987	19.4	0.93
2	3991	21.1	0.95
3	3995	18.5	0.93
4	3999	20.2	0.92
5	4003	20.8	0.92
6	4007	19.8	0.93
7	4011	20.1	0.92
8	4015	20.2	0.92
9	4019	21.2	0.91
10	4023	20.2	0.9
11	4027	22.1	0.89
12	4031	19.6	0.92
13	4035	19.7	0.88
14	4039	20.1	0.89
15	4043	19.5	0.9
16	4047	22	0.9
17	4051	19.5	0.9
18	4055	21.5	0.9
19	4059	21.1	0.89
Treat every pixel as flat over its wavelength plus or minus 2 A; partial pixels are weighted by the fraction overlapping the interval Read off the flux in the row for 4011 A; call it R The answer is 20.1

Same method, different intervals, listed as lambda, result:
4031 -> 19.6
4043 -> 19.5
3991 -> 21.1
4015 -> 20.2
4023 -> 20.2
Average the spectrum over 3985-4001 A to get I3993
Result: 19.8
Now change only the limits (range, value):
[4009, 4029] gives 20.8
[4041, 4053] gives 20.3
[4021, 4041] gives 20.3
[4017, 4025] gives 20.7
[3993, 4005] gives 19.8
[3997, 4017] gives 20.2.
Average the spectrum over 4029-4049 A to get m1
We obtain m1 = 20.2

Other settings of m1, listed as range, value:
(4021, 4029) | 21.1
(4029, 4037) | 19.6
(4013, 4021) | 20.7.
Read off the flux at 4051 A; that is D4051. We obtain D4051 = 19.5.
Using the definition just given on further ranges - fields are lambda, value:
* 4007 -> 19.8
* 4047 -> 22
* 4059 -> 21.1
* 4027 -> 22.1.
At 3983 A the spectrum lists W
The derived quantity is 19.3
